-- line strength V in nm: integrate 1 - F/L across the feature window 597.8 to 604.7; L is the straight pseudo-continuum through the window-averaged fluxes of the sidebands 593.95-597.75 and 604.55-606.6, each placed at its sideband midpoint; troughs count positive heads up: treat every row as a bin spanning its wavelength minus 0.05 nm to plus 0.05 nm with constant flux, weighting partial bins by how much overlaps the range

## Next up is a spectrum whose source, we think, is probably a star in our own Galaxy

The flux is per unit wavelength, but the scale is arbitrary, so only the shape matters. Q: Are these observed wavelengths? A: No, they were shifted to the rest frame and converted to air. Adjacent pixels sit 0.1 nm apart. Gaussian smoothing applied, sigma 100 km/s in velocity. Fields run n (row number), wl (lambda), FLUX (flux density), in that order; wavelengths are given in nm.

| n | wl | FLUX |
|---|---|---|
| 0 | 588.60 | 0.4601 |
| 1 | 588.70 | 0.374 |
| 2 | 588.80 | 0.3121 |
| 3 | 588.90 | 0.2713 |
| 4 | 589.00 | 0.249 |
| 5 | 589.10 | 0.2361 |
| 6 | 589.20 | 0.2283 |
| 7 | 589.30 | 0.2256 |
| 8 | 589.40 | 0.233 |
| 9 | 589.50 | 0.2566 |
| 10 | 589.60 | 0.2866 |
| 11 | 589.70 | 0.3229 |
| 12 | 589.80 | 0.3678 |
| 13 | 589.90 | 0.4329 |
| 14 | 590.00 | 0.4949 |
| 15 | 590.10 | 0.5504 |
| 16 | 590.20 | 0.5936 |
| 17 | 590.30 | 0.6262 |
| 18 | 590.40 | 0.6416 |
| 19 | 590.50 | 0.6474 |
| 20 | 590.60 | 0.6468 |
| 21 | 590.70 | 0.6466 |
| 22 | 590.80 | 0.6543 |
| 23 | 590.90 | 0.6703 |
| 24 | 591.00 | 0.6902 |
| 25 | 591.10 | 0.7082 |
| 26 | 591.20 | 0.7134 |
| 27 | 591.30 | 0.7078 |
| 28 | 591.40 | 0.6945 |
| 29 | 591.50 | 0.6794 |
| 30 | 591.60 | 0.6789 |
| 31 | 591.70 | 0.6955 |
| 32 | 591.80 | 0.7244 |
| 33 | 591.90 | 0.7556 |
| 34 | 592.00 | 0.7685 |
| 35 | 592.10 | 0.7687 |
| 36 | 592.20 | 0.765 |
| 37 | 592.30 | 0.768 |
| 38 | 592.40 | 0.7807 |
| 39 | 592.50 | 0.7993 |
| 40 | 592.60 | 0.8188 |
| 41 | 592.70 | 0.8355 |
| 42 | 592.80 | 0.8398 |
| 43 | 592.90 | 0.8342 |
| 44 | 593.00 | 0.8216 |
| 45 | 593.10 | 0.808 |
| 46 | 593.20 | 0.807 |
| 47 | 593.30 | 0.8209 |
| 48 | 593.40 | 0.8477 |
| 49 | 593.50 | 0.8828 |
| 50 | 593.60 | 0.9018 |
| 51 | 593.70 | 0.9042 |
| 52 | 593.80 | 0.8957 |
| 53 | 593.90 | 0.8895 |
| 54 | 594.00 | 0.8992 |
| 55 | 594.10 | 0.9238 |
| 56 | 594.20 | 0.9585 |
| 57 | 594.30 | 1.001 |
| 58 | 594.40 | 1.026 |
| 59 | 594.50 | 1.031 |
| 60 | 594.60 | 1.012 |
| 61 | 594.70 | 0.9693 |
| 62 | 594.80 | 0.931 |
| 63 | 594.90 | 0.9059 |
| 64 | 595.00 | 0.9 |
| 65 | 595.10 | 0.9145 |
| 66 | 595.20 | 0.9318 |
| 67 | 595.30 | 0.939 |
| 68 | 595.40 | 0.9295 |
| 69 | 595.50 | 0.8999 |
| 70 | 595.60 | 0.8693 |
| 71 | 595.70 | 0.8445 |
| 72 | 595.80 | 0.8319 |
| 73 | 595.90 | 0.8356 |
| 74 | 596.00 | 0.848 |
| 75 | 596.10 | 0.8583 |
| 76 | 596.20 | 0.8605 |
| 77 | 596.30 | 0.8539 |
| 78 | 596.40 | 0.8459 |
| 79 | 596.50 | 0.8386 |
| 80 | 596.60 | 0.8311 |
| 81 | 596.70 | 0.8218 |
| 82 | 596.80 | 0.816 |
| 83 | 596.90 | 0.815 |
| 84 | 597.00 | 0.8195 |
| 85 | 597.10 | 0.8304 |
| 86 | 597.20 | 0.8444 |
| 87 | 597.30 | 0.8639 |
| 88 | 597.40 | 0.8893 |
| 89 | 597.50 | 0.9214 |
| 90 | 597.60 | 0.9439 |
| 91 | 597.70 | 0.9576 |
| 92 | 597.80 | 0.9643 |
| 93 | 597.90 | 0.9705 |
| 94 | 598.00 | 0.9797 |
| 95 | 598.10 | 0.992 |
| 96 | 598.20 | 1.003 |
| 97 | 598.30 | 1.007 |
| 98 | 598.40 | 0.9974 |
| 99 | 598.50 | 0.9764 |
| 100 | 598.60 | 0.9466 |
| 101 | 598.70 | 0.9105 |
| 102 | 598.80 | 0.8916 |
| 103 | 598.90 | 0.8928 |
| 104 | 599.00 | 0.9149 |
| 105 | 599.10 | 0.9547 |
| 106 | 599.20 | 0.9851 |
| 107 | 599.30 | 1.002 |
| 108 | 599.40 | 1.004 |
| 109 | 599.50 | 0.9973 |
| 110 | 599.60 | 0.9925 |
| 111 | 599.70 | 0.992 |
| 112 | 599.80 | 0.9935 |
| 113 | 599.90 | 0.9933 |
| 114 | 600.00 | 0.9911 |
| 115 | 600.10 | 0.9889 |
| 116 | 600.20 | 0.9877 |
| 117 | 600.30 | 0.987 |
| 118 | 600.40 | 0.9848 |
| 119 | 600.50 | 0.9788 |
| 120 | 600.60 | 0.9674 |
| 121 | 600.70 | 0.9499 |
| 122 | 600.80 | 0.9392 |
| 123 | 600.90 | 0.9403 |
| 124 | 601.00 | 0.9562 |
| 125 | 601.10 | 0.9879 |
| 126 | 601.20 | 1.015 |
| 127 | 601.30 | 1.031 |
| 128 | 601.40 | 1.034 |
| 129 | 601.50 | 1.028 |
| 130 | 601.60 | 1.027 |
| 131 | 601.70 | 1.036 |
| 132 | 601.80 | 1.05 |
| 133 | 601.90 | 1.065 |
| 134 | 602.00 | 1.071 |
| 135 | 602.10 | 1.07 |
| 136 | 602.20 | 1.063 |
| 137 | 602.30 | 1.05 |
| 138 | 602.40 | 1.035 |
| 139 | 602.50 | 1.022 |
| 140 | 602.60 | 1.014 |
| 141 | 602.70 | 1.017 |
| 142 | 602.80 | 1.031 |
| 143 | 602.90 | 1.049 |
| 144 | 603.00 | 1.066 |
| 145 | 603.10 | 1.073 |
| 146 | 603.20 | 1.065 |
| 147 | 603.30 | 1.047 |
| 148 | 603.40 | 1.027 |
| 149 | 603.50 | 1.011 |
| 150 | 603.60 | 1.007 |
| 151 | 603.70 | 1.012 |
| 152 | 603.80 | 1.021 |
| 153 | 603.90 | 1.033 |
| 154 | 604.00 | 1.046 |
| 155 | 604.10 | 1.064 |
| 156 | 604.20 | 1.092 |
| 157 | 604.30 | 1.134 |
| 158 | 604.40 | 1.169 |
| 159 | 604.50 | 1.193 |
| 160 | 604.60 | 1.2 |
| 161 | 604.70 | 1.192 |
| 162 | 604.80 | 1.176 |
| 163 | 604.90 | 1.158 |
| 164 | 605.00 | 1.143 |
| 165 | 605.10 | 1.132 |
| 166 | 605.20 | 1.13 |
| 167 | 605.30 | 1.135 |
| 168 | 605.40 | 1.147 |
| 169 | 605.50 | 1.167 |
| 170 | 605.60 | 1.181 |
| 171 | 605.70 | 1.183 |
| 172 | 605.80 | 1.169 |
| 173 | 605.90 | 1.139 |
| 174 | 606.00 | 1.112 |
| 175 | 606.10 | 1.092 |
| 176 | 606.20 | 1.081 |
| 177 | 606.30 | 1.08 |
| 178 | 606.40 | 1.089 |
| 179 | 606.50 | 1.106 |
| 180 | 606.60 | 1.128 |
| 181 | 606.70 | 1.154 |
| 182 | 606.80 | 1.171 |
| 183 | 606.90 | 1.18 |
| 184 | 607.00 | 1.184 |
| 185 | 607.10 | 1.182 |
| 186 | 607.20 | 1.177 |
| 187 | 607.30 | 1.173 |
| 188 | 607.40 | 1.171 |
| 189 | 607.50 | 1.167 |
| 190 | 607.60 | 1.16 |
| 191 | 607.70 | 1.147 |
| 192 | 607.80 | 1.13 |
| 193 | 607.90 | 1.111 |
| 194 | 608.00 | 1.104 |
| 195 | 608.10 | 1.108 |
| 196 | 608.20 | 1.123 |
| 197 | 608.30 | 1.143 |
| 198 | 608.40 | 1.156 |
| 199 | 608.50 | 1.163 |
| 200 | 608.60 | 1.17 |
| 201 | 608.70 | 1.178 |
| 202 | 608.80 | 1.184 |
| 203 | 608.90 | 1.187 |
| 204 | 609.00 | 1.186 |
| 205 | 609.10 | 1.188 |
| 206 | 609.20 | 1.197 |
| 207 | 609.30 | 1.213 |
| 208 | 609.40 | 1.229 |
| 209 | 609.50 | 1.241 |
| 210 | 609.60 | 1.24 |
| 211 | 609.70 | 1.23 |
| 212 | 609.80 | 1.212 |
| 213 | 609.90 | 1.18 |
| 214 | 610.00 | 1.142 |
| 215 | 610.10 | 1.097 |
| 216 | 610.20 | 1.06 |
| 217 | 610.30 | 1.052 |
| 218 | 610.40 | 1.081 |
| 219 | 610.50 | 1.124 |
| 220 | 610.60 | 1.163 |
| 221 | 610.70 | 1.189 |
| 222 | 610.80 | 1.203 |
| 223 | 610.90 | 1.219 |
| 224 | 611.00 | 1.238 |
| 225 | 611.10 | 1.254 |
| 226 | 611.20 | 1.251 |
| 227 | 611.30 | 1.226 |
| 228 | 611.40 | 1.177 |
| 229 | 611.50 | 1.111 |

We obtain 0.10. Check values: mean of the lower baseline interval 0.895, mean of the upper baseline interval 1.14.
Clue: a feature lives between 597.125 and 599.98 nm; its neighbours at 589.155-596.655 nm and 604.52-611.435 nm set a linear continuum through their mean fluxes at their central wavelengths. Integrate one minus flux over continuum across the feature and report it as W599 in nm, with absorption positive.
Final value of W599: -0.15 nm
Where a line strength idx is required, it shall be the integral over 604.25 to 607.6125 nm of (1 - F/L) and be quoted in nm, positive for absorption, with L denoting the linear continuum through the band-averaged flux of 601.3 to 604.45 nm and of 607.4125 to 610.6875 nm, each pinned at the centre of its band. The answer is -0.15 nm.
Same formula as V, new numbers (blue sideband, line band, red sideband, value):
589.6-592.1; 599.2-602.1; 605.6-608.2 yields -0.188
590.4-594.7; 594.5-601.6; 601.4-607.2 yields 0.041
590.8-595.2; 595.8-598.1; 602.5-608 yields 0.119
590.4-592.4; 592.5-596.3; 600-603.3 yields -0.455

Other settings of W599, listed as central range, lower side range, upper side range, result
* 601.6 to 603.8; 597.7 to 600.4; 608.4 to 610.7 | 0.00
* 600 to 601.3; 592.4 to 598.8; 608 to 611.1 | 0.02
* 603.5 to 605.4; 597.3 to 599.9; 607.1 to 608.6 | -0.06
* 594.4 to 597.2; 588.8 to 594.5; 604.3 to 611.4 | -0.31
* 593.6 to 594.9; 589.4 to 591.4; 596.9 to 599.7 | -0.36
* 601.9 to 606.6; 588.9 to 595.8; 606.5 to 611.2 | -0.22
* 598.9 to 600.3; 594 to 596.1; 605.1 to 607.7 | 0.04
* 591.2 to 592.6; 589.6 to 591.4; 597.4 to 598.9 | -0.18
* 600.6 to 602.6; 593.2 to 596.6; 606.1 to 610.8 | 0.02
